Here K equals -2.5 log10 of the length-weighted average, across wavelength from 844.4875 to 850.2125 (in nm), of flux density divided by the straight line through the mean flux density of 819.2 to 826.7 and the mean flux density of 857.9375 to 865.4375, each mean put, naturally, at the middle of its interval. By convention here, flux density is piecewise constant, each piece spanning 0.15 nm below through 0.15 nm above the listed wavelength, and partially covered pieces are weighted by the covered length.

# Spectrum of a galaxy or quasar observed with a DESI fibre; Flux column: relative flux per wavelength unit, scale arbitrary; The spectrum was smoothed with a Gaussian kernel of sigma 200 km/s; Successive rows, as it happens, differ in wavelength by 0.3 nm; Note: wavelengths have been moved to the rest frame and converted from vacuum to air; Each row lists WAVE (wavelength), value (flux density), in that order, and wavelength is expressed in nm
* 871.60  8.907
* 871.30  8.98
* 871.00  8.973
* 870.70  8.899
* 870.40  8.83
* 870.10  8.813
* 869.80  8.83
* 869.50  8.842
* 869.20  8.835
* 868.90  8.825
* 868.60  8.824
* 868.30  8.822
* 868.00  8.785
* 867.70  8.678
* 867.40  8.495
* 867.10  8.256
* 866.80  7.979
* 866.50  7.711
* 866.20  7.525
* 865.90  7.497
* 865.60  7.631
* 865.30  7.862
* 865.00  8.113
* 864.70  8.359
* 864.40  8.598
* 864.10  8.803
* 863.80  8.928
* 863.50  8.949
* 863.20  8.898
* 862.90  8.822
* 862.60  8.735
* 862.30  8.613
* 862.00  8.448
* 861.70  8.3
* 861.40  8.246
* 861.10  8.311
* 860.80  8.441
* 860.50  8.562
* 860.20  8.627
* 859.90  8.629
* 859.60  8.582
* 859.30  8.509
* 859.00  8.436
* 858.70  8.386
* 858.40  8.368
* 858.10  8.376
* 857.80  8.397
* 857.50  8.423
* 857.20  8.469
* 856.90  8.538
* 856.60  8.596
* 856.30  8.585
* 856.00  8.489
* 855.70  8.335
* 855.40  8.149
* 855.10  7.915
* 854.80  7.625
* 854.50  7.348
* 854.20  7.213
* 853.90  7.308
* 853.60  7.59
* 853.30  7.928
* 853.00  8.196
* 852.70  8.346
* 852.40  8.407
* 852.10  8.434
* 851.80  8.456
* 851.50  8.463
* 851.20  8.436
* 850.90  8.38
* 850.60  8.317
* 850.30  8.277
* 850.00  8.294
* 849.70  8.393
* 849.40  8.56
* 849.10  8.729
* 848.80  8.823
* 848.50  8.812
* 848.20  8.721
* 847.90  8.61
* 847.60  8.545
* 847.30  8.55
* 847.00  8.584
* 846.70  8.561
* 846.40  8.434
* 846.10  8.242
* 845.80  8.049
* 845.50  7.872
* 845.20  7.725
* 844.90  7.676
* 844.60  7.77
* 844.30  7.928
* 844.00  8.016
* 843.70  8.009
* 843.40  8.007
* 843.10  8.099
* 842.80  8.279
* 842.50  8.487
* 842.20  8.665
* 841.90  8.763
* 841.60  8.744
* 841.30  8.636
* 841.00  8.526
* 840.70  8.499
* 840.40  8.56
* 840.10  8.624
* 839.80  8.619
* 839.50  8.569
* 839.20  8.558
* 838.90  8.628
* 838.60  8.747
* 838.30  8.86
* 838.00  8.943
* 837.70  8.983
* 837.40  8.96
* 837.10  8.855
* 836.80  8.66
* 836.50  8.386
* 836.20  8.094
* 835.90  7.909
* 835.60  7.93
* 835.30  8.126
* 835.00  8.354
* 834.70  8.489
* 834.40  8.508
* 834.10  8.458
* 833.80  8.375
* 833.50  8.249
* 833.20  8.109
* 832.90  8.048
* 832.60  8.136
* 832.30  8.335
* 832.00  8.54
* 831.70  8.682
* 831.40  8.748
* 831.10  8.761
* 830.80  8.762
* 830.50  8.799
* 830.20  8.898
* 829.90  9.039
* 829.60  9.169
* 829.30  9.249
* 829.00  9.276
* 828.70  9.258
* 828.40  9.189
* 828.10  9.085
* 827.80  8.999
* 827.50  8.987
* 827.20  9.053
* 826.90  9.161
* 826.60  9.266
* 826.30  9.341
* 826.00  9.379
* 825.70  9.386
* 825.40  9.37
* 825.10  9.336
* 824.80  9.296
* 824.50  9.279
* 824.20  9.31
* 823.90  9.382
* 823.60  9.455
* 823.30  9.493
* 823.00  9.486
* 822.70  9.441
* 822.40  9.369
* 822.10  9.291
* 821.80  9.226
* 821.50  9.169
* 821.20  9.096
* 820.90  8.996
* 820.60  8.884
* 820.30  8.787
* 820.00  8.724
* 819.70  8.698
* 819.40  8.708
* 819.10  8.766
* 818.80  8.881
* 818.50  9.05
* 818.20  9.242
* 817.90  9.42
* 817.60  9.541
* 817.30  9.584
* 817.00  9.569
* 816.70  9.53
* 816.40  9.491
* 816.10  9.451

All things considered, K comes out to 0.05 mag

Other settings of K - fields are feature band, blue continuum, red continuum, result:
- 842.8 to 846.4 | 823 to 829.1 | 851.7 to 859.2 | 0.08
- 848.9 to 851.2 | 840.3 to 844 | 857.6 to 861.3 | 0.00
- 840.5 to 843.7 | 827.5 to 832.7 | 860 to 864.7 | 0.04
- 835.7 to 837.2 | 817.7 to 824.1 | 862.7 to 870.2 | 0.07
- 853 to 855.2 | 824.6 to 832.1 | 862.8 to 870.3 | 0.14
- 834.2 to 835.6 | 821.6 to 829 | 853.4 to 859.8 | 0.08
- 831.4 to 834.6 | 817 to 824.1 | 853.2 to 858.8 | 0.05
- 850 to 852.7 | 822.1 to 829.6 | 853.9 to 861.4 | 0.01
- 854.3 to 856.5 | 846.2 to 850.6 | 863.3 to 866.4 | 0.05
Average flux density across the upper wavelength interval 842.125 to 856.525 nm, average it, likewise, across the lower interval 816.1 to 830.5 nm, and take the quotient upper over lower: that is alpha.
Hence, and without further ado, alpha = 0.89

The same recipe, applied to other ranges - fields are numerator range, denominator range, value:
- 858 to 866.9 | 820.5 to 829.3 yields 0.91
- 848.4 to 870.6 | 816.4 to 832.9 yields 0.92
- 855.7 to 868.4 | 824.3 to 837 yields 0.96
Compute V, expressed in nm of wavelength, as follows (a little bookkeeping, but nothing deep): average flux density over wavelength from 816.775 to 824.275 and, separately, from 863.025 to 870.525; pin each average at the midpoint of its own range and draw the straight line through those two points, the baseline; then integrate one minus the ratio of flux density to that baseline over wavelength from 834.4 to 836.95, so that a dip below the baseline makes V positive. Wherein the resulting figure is 0.20 nm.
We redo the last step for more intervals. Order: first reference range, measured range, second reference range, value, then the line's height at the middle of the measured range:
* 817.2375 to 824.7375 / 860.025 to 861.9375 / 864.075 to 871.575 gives 0.035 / 8.57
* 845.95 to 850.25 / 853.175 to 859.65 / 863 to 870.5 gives 0.273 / 8.52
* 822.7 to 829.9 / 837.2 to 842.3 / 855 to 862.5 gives 0.127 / 8.92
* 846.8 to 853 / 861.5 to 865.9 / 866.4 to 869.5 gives 0.036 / 8.54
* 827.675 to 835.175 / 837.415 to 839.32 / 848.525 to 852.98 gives -0.043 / 8.61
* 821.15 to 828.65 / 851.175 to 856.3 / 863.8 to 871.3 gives 0.403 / 8.73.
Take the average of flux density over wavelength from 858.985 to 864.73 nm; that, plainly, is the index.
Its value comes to 8.6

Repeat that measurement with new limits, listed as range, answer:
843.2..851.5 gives 8.31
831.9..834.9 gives 8.32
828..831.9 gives 8.99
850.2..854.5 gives 8.1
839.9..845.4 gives 8.28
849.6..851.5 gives 8.36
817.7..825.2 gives 9.15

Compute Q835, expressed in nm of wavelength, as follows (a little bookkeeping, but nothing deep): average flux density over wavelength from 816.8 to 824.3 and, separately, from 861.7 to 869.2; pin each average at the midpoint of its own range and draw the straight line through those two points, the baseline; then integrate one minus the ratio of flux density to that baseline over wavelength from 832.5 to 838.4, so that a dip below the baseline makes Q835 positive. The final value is 0.338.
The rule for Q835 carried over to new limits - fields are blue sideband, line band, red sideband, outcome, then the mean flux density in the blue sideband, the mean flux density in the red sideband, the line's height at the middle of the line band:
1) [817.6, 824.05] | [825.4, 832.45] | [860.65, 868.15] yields -0.03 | 9.13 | 8.36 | 8.99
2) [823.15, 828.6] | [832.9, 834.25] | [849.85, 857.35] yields 0.10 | 9.26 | 8.16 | 8.96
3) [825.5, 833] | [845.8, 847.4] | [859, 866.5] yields 0.04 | 8.95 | 8.4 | 8.67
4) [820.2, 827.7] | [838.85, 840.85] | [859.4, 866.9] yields 0.07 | 9.25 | 8.37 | 8.89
